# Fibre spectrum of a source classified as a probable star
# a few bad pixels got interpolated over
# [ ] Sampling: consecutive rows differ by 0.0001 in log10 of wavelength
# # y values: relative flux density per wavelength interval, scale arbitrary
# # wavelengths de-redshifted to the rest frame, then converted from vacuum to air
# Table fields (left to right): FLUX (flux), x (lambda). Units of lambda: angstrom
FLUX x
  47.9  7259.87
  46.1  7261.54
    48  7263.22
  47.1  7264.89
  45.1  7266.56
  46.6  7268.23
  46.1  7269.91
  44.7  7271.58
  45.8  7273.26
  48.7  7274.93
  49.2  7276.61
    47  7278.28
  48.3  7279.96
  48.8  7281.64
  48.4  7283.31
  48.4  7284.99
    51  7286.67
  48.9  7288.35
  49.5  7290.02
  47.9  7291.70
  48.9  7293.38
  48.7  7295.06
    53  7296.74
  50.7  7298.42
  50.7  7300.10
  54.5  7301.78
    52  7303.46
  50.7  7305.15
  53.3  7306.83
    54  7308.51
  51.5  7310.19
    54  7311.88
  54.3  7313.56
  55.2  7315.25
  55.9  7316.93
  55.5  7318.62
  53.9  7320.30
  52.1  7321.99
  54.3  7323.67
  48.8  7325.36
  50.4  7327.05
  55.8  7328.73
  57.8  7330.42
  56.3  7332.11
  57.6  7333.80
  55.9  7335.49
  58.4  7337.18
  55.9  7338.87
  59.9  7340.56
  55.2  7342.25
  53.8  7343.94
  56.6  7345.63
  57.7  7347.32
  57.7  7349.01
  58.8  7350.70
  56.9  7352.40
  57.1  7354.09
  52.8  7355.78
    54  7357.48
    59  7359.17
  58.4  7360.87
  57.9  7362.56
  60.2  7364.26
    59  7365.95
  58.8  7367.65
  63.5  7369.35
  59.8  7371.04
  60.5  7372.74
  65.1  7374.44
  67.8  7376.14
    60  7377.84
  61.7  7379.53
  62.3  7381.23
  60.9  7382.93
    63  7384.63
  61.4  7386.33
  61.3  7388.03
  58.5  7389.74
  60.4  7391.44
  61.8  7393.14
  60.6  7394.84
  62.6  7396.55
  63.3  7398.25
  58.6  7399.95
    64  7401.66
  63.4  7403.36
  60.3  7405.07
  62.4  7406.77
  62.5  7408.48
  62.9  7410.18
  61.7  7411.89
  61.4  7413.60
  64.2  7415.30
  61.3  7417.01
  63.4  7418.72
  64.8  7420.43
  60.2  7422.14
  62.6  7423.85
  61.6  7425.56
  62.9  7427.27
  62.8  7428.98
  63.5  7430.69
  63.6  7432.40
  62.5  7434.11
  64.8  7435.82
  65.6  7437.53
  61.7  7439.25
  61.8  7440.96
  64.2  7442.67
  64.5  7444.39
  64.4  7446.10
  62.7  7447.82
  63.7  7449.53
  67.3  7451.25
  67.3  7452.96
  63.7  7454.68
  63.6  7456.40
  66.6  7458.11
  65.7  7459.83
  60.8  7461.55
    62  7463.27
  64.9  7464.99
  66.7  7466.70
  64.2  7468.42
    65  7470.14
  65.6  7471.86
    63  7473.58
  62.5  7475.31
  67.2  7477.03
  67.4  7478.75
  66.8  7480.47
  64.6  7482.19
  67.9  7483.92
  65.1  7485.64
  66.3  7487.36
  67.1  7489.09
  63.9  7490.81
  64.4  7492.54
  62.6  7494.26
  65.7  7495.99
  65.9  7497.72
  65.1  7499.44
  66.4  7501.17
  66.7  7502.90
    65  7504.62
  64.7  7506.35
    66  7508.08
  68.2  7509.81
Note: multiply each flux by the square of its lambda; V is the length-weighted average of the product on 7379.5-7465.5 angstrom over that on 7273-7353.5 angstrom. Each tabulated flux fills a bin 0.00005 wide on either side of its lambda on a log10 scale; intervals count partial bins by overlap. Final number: 1.22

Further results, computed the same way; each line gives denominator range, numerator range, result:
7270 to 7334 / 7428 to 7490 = 1.31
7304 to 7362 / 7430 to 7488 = 1.21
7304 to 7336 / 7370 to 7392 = 1.16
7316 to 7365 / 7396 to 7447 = 1.15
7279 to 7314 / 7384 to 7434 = 1.26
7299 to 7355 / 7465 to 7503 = 1.24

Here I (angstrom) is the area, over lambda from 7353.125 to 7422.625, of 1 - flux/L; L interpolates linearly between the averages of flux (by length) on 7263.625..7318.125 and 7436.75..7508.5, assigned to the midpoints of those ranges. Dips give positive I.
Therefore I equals -3.7 angstrom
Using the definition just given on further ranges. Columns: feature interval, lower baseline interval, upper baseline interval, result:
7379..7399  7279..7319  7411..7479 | -0.8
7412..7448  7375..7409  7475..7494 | 0.2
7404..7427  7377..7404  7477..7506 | 0.1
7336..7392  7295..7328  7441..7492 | -2.2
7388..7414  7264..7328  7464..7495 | -1.2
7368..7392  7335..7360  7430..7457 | -1.1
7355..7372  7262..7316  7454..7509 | -0.8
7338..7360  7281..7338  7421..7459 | -0.2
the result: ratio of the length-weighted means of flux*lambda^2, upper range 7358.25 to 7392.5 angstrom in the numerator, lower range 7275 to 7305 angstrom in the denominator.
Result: 1.3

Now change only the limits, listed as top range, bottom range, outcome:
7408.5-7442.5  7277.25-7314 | 1.29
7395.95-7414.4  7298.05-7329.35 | 1.20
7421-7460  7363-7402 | 1.05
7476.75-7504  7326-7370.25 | 1.20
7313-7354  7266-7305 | 1.15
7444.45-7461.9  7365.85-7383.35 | 1.07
